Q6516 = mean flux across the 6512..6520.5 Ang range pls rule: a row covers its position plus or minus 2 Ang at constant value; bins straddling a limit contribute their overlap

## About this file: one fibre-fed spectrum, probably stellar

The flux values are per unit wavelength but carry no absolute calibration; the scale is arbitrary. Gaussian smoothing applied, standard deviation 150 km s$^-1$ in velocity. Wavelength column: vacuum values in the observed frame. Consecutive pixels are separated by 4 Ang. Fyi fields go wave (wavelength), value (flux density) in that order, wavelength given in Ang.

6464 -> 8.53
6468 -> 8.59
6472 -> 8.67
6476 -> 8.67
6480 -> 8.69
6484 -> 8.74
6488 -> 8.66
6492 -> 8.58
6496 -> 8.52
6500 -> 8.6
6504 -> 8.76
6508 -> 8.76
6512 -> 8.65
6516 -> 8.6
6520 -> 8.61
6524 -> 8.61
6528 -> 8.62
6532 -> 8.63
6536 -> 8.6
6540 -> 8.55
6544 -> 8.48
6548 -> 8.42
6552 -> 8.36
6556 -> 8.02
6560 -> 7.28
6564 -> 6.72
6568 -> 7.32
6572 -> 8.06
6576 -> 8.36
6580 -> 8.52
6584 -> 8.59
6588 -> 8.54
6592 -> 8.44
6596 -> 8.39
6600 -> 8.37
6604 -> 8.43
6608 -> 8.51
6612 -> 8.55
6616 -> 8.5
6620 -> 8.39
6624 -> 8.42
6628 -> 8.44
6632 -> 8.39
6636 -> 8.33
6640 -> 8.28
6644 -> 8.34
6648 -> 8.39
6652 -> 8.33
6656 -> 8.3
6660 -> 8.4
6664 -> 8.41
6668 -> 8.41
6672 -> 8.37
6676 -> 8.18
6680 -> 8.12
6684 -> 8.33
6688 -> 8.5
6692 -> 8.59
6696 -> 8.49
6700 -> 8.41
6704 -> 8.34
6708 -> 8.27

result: 8.61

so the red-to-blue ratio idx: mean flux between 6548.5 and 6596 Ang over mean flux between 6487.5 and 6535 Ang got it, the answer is 0.93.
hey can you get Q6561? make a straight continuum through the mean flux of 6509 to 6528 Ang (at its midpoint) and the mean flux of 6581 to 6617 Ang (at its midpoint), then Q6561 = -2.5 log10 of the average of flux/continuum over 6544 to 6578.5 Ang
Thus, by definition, 0.09 mag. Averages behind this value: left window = 8.63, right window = 8.48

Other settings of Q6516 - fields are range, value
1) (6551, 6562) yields 7.84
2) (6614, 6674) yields 8.38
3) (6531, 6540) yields 8.6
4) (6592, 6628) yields 8.44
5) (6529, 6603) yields 8.21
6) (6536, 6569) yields 7.95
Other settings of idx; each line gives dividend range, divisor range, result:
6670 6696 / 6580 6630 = 0.99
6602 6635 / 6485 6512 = 0.98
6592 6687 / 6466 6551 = 0.97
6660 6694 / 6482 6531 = 0.97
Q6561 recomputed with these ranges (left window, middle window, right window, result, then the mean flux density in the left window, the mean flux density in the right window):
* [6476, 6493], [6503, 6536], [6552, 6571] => -0.07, 8.67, 7.48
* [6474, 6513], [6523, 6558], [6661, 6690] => 0.01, 8.66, 8.33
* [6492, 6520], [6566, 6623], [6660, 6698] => 0.02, 8.64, 8.38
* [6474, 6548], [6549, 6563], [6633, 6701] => 0.09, 8.62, 8.36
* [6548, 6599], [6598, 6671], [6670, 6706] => -0.02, 8.07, 8.37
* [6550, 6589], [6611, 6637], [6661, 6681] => -0.04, 7.96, 8.31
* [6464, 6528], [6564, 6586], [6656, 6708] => 0.06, 8.64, 8.37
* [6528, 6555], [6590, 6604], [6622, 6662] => 0.00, 8.5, 8.36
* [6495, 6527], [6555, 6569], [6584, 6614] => 0.17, 8.64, 8.47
